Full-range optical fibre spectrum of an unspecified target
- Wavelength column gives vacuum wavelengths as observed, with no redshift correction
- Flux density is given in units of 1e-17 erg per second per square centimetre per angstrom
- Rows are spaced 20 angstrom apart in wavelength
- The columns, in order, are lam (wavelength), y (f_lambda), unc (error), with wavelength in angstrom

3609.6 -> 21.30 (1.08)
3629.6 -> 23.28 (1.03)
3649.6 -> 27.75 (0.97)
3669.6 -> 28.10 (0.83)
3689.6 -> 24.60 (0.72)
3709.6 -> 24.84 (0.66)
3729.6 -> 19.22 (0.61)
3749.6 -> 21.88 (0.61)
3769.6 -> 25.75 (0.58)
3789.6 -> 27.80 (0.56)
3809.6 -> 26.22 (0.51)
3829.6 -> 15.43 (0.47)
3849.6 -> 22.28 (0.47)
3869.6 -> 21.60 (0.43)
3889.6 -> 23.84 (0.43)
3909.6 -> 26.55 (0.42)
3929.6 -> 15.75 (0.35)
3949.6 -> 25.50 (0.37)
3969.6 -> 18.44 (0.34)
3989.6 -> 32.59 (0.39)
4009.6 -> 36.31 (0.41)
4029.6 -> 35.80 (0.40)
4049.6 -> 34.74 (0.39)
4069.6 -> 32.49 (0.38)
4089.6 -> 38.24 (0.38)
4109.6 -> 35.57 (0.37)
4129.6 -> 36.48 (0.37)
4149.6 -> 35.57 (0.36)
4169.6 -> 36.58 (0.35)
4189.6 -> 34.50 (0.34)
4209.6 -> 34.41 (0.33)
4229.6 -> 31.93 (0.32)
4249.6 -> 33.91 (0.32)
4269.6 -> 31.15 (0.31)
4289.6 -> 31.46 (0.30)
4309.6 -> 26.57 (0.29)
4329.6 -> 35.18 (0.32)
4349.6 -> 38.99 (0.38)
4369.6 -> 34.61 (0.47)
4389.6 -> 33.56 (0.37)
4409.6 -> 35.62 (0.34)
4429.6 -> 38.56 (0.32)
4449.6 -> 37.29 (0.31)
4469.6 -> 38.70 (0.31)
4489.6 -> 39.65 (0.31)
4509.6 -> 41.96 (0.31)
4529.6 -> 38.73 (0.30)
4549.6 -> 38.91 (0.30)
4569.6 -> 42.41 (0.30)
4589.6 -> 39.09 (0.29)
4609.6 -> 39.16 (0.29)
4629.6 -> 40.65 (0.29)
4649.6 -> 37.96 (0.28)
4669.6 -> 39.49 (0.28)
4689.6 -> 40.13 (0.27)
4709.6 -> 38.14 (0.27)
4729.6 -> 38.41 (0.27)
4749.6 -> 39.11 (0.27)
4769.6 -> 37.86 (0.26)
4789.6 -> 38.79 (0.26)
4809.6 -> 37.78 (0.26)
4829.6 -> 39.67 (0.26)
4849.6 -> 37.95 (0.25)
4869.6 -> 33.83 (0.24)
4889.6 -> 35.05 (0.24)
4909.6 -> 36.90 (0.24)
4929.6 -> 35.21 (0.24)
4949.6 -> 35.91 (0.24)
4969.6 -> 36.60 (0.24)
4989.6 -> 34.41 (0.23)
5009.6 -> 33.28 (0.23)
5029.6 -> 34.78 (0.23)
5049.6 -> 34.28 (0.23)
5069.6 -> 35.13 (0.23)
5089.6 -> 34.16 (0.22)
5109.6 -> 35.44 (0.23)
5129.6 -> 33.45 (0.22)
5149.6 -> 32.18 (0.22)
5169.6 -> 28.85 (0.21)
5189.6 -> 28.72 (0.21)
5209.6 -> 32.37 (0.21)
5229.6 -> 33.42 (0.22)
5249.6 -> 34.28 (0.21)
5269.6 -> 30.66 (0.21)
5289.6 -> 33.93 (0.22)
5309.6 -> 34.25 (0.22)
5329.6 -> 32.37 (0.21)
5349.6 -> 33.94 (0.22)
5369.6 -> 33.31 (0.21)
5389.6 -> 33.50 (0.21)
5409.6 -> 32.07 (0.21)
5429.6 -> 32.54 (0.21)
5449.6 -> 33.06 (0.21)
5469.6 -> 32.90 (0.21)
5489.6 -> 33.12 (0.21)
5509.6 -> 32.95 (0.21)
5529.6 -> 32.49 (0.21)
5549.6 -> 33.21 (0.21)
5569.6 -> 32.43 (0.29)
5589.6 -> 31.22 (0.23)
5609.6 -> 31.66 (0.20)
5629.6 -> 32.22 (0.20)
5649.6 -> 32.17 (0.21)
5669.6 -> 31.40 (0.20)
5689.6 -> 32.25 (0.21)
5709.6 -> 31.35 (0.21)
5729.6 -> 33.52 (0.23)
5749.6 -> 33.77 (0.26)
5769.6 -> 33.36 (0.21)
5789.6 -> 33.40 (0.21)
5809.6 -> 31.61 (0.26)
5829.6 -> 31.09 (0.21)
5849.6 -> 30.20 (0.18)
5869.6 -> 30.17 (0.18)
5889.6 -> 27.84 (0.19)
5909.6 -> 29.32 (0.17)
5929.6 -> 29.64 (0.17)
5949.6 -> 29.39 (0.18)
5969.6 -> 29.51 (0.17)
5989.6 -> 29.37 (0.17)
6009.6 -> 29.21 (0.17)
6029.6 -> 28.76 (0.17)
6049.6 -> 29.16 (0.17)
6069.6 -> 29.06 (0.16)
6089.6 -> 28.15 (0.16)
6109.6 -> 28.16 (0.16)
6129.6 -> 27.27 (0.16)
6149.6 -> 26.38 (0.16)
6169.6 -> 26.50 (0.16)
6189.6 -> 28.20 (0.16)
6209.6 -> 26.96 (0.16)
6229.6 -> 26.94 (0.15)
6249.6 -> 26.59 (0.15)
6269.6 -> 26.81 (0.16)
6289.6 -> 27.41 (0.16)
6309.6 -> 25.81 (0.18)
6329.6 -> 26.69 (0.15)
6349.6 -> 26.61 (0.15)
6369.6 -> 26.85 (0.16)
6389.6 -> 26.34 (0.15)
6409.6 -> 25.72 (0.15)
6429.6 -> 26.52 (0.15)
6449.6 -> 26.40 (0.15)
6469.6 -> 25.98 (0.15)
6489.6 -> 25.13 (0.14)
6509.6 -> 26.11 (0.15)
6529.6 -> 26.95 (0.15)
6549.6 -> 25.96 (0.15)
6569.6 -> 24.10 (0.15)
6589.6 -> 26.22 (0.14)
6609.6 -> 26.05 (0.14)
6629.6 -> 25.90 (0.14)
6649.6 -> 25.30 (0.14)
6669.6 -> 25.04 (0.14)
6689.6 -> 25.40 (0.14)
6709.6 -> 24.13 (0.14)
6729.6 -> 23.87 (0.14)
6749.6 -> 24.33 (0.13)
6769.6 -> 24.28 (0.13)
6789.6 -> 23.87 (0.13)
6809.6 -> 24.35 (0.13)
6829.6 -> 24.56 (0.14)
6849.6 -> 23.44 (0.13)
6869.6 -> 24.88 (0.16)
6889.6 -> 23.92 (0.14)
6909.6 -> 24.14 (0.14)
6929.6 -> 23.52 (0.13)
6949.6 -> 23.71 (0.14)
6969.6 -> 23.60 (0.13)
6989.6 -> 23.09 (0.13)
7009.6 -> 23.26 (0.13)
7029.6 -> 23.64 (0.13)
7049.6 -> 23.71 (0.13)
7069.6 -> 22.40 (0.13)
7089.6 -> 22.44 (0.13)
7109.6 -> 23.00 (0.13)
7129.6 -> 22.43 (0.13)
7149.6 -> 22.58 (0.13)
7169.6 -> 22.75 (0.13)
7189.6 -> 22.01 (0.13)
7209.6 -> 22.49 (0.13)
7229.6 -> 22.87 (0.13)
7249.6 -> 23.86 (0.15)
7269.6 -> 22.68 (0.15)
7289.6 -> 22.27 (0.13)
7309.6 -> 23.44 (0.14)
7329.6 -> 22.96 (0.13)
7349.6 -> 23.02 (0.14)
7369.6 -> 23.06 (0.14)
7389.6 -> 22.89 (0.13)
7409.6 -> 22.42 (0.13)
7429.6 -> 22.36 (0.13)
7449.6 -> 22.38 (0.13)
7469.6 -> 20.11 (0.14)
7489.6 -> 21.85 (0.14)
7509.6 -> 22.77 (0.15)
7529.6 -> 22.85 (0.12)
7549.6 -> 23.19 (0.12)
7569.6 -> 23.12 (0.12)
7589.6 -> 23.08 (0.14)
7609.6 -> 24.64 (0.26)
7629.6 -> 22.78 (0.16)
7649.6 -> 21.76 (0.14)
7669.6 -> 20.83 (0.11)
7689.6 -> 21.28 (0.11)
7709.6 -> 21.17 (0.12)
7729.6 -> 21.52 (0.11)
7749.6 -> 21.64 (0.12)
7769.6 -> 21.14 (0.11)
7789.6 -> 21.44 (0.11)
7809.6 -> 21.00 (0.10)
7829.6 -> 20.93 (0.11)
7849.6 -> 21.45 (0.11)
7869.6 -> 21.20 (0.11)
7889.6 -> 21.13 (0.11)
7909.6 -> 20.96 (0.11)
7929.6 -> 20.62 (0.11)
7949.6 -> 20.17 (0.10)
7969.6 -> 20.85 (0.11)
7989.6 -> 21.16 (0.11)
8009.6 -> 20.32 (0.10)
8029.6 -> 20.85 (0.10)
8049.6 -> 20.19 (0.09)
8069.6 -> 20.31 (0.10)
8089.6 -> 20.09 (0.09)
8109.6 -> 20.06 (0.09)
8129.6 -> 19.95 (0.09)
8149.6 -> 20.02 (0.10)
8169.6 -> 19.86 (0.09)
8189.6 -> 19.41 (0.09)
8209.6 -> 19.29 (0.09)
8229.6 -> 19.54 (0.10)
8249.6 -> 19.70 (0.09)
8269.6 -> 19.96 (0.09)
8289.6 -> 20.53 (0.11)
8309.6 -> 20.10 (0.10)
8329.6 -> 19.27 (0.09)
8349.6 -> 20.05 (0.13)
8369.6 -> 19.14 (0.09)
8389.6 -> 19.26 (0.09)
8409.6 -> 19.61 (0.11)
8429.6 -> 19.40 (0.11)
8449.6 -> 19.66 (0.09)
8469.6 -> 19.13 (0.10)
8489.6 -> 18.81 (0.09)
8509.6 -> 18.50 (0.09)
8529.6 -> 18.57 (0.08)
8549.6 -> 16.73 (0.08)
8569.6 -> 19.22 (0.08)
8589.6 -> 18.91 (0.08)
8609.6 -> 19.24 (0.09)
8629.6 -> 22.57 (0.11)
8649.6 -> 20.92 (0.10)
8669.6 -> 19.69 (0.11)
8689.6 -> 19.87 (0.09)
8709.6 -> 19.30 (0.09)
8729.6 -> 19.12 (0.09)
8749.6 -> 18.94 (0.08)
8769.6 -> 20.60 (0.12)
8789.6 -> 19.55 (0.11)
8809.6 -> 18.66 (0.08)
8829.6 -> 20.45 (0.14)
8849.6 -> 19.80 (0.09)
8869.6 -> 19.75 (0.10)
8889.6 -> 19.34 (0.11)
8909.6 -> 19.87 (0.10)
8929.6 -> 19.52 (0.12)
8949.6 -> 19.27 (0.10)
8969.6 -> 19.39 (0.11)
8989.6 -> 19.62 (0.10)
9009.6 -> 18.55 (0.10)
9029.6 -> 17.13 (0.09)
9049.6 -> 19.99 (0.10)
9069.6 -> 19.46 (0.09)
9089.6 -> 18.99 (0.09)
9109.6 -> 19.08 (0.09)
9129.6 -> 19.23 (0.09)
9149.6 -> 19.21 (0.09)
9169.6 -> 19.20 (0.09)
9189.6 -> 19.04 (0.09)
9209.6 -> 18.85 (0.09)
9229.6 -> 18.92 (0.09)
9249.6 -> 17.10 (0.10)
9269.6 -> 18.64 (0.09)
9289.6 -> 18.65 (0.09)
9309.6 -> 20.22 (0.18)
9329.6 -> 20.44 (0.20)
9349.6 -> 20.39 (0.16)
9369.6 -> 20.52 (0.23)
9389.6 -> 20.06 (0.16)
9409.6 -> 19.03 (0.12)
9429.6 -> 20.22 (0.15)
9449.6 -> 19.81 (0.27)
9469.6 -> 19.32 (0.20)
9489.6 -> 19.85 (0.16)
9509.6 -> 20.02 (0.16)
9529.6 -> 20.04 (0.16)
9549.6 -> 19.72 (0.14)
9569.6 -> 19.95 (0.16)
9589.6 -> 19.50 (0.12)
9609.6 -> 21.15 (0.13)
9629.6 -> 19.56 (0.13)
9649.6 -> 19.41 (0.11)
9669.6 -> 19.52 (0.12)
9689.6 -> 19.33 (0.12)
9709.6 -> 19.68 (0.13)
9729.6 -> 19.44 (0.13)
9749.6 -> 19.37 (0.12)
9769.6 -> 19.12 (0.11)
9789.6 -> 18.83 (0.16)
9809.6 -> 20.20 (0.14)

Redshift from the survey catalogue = 0.000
